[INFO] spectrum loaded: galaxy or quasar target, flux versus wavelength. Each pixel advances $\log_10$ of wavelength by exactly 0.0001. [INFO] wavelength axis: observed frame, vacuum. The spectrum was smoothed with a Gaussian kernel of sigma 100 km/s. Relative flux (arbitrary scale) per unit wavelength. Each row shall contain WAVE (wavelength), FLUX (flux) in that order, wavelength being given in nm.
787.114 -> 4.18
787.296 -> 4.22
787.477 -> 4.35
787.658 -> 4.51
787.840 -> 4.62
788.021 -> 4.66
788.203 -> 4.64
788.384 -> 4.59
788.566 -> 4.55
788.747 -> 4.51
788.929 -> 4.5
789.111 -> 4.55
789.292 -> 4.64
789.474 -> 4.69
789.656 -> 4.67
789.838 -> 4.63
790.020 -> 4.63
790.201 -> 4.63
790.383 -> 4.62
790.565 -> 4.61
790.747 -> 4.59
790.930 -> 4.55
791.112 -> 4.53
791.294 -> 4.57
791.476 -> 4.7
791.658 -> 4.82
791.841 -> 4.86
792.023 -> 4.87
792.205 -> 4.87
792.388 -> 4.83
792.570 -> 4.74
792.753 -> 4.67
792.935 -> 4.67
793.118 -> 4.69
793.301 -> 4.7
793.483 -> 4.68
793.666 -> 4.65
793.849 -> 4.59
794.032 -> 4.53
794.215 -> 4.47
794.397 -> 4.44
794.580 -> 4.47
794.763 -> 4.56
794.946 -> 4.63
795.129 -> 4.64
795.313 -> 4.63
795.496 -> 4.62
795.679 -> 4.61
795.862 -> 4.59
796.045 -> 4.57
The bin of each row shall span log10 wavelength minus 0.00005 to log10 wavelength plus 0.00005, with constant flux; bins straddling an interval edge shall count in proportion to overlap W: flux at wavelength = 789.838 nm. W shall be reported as 4.63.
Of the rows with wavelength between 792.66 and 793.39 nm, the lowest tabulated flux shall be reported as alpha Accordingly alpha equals 4.67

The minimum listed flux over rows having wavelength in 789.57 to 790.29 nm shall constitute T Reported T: 4.63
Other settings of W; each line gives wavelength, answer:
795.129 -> 4.64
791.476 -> 4.7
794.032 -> 4.53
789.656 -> 4.67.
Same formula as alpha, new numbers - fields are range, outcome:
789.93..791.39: 4.53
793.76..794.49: 4.44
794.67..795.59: 4.56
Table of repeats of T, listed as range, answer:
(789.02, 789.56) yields 4.55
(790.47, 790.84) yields 4.59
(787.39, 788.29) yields 4.35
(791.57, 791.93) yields 4.82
